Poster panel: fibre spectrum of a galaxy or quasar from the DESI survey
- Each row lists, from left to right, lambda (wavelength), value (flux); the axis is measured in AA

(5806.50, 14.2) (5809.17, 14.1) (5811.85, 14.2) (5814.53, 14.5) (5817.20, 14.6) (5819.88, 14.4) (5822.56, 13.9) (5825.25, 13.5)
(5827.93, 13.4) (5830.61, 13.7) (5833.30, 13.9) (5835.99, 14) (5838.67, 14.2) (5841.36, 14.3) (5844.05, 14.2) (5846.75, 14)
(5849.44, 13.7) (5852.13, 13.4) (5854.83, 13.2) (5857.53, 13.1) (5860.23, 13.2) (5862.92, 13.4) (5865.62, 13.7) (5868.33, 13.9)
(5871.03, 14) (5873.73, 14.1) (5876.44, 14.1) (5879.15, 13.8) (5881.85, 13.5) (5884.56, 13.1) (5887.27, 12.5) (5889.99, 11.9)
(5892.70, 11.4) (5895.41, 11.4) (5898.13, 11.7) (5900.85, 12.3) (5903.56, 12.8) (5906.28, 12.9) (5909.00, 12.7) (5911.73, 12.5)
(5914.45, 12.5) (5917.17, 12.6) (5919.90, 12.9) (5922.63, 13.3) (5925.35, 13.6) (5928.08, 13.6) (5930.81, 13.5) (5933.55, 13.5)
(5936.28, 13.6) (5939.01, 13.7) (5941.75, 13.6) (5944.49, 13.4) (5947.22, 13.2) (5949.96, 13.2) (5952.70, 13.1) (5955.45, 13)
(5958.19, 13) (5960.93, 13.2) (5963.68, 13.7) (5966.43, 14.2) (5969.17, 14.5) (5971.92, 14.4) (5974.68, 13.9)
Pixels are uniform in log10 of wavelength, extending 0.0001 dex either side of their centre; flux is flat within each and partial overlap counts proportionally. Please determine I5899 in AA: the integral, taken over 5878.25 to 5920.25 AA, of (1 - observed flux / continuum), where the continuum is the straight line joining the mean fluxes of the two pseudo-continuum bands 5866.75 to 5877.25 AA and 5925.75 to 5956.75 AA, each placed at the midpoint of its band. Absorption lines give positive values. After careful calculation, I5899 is 3.8 AA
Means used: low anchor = 14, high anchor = 13.4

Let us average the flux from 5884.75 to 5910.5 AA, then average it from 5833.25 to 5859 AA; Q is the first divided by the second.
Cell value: 0.9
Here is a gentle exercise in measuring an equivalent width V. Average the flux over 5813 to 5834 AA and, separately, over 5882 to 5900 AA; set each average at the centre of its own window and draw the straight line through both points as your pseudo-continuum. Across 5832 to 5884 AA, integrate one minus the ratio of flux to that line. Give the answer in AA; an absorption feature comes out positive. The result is -3.0 AA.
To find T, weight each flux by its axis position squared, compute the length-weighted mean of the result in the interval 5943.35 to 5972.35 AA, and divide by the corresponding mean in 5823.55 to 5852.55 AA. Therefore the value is 1.02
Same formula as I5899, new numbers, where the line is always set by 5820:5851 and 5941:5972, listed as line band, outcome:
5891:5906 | 1.87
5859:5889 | 0.50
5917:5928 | 0.33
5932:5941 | -0.02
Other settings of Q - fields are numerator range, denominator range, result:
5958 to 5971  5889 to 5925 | 1.11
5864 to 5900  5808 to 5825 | 0.91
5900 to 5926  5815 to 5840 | 0.92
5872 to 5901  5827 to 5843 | 0.91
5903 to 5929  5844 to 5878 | 0.95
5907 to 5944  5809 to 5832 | 0.94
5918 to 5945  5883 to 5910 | 1.10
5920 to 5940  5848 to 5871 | 1.00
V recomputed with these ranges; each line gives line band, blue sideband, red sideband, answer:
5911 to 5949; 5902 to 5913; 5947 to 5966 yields -0.9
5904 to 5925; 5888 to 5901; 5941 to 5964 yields -1.0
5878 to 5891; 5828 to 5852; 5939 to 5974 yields 0.8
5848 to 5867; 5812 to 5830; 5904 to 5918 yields 0.1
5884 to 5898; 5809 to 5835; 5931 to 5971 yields 1.8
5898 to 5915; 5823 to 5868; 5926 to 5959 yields 1.2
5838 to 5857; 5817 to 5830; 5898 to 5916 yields -0.4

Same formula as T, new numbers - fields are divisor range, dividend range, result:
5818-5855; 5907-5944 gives 0.98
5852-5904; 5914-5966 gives 1.04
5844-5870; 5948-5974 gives 1.04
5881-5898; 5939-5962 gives 1.11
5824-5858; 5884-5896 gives 0.89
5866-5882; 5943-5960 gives 0.97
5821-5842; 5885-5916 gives 0.91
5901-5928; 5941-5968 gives 1.05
